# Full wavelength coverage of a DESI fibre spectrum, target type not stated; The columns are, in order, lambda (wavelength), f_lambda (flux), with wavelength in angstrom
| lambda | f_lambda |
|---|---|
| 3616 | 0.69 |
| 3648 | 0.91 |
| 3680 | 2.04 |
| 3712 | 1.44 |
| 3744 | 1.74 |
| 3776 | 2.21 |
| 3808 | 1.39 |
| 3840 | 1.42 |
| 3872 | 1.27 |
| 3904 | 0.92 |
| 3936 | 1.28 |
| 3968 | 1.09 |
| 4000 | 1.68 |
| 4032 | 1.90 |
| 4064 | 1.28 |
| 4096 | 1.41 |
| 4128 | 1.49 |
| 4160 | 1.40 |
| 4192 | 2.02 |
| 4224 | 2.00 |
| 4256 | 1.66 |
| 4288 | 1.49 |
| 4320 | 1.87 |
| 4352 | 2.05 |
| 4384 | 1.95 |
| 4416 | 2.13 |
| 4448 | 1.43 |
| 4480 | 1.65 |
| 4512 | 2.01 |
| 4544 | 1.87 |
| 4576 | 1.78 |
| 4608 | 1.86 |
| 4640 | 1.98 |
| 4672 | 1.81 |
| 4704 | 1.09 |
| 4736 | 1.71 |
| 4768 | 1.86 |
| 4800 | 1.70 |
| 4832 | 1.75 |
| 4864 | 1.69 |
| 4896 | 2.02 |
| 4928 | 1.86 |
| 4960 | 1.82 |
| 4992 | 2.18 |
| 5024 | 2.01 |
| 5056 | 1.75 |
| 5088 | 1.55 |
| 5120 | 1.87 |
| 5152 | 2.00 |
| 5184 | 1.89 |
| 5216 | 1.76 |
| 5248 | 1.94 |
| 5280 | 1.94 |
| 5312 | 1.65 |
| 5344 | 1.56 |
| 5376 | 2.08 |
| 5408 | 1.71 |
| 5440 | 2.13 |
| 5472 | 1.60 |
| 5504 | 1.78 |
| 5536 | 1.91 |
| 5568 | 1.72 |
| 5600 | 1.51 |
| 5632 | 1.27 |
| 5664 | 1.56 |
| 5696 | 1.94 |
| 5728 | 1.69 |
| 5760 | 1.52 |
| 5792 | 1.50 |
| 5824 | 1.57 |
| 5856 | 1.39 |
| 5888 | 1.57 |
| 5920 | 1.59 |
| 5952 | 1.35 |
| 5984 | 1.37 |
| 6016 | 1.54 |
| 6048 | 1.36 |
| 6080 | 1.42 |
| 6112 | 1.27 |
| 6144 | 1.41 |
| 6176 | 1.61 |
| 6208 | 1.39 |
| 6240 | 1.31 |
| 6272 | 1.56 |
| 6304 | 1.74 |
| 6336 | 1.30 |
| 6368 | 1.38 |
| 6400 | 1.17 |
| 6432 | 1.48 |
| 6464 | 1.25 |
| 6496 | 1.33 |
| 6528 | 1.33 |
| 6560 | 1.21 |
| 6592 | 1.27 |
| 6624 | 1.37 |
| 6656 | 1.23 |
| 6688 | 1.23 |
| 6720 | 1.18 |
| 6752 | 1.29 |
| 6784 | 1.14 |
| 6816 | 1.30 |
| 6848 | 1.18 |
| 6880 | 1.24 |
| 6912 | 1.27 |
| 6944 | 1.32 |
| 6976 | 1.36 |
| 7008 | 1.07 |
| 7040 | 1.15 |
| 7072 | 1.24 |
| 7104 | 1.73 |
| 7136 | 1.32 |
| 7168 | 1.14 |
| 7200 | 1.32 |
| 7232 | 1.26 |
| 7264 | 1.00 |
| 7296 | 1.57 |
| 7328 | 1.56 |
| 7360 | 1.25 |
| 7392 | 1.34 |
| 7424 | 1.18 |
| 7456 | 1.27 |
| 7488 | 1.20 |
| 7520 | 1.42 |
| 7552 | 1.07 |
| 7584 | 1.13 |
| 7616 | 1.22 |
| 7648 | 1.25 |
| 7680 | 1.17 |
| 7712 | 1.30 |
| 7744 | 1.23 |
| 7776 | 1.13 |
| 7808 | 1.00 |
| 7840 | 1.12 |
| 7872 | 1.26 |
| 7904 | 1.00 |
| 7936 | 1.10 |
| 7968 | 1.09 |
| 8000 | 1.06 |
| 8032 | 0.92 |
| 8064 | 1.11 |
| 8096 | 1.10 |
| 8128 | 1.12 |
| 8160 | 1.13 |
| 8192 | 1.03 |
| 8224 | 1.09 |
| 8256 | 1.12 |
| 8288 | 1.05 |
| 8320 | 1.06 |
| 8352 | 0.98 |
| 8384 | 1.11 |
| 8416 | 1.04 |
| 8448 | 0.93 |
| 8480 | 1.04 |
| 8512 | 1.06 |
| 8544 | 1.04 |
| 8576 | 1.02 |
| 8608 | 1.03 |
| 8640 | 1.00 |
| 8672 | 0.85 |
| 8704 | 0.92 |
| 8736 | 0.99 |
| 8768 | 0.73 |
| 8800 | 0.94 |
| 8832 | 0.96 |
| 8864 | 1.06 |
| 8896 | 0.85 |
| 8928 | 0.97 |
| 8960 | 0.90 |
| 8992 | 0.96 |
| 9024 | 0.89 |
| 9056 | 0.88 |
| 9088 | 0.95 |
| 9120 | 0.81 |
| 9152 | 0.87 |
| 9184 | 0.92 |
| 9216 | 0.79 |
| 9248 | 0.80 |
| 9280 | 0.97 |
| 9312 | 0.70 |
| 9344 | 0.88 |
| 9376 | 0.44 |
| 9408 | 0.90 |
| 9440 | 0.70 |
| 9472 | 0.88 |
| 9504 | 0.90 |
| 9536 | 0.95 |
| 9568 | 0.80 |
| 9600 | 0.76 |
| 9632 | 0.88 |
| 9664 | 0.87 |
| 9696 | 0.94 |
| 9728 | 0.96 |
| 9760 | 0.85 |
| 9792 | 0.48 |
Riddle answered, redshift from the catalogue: 0.08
